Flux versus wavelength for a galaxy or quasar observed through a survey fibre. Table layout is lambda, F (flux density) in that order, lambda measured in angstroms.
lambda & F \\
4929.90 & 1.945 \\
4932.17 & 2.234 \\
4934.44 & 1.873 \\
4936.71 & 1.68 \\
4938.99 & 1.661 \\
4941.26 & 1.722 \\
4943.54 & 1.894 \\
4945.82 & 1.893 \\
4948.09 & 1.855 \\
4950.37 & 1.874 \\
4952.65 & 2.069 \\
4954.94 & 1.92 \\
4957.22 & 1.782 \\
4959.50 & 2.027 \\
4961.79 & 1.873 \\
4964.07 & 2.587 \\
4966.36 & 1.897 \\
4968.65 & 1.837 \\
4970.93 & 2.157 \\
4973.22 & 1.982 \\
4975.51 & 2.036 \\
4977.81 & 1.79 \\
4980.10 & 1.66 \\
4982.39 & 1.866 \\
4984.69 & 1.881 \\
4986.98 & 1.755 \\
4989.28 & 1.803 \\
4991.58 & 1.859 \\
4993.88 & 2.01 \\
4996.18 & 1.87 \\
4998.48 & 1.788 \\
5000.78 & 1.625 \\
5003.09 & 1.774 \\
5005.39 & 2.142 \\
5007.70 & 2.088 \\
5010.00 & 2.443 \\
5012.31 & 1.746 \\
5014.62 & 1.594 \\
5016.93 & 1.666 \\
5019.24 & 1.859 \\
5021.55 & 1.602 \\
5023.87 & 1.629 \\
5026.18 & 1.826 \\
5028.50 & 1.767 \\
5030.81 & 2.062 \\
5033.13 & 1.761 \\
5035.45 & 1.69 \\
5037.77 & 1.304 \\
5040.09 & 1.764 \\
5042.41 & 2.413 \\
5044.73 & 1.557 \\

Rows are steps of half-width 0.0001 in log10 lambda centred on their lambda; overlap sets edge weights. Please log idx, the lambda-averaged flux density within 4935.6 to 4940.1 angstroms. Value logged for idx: 1.67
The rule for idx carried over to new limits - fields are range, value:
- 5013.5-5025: 1.67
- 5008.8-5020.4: 1.86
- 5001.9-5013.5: 2.04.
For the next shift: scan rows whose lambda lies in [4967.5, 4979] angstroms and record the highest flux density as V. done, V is 2.157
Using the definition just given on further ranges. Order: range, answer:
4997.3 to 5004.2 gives 1.788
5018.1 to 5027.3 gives 1.859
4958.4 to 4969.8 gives 2.587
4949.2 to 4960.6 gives 2.069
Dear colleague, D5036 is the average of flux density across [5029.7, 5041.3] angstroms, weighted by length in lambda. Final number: 1.72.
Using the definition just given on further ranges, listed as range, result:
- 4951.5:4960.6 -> 1.95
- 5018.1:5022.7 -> 1.73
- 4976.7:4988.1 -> 1.79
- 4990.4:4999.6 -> 1.88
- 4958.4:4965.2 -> 2.16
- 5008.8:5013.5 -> 2.09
